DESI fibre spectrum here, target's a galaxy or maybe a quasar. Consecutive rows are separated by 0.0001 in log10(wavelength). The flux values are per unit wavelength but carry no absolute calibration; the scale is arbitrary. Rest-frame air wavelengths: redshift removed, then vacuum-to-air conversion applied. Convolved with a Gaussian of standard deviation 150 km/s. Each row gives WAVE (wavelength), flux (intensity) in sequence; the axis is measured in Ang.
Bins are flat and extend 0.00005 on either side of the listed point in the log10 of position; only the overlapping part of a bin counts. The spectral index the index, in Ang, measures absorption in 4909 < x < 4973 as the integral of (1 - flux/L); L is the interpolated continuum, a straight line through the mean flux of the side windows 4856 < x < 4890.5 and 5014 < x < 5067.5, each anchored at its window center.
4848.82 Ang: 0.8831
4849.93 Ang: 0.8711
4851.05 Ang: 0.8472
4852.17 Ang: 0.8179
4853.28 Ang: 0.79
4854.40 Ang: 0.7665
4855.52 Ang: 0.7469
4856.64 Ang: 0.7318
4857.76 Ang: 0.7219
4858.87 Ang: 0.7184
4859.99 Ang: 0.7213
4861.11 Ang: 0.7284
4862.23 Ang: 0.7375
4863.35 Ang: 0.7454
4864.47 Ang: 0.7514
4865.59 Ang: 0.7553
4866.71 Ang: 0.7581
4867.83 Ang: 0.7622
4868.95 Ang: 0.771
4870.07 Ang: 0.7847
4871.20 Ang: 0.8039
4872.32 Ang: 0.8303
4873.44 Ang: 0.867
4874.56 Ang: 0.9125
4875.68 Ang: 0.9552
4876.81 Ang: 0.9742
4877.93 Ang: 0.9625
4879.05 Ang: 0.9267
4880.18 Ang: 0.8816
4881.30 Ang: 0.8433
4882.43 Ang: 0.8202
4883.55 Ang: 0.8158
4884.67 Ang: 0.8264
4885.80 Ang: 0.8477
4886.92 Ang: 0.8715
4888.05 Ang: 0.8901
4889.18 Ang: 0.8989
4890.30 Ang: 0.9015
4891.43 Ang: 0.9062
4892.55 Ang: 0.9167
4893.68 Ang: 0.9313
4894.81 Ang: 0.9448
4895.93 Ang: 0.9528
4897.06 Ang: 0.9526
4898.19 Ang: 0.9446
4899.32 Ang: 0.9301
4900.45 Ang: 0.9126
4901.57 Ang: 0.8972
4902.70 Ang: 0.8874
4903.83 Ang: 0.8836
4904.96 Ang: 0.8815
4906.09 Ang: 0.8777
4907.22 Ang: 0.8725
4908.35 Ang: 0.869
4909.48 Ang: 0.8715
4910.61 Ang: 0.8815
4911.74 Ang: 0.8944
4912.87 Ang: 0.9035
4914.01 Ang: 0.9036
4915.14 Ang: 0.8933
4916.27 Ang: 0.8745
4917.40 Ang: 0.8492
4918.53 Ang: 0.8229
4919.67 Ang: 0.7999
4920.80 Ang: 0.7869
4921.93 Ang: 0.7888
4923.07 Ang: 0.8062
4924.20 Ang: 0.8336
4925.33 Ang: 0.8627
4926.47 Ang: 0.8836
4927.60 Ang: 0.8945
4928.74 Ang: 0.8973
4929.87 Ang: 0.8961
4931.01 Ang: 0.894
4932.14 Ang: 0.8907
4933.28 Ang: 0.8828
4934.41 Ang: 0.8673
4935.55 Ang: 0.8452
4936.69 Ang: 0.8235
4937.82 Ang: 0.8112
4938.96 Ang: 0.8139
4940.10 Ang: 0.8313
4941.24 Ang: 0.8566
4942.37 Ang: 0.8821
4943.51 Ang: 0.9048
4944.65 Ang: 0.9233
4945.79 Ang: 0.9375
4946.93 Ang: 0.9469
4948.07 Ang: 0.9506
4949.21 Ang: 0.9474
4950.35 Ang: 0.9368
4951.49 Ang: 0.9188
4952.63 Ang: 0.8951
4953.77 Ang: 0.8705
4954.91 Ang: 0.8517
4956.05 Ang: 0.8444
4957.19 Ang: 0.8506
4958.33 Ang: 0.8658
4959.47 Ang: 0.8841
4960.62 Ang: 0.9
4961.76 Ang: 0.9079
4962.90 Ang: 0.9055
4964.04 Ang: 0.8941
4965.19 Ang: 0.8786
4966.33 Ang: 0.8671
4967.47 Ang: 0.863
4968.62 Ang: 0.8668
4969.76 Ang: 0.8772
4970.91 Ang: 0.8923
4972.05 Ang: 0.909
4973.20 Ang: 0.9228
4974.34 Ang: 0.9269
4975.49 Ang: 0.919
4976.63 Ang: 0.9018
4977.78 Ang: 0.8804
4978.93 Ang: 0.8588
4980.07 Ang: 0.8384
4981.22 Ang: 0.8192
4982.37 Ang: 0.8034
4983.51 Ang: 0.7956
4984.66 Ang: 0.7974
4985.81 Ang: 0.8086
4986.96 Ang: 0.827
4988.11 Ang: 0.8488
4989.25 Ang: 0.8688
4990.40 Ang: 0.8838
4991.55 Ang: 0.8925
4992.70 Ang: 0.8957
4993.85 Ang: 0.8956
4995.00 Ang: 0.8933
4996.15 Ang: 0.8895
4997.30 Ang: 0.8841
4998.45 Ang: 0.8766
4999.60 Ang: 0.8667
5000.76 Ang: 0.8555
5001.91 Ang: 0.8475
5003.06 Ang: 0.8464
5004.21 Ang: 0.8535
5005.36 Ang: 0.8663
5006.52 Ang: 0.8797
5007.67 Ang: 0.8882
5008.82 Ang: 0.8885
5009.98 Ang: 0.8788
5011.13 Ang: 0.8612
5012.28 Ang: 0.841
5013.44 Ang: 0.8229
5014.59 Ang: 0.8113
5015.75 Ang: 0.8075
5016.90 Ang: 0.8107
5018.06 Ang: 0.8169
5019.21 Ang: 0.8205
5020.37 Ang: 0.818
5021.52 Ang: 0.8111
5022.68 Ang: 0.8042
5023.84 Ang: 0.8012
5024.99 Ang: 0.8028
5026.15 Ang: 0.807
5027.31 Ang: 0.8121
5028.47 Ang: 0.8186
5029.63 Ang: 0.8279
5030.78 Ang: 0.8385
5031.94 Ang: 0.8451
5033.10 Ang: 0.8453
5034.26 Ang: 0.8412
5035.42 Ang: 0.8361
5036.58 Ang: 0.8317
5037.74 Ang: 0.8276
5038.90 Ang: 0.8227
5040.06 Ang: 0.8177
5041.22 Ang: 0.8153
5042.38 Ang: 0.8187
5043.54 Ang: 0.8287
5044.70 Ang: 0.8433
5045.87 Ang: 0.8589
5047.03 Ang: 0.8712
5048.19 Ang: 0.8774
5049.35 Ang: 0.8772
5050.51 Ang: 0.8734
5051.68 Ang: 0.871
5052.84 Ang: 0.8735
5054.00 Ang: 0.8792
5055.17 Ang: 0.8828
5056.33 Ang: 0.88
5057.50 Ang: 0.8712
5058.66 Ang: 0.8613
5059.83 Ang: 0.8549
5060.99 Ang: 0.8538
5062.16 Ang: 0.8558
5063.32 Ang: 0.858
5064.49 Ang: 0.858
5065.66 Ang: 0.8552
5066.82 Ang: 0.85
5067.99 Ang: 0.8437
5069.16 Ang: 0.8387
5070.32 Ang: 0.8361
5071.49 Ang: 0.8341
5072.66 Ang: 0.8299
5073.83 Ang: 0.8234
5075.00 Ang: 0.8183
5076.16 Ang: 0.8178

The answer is -3.58 Ang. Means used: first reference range 0.822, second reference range 0.84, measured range 0.876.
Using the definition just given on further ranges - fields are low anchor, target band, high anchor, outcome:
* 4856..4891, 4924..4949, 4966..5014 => -1.0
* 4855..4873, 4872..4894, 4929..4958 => -2.9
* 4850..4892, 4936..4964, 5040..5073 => -1.7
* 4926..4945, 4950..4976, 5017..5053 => -0.9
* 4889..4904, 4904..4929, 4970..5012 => 1.3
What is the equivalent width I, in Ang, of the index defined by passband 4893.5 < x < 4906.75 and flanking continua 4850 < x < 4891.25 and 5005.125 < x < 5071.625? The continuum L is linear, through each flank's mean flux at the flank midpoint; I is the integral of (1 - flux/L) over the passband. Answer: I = -1.5 Ang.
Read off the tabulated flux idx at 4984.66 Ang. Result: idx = 0.7974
